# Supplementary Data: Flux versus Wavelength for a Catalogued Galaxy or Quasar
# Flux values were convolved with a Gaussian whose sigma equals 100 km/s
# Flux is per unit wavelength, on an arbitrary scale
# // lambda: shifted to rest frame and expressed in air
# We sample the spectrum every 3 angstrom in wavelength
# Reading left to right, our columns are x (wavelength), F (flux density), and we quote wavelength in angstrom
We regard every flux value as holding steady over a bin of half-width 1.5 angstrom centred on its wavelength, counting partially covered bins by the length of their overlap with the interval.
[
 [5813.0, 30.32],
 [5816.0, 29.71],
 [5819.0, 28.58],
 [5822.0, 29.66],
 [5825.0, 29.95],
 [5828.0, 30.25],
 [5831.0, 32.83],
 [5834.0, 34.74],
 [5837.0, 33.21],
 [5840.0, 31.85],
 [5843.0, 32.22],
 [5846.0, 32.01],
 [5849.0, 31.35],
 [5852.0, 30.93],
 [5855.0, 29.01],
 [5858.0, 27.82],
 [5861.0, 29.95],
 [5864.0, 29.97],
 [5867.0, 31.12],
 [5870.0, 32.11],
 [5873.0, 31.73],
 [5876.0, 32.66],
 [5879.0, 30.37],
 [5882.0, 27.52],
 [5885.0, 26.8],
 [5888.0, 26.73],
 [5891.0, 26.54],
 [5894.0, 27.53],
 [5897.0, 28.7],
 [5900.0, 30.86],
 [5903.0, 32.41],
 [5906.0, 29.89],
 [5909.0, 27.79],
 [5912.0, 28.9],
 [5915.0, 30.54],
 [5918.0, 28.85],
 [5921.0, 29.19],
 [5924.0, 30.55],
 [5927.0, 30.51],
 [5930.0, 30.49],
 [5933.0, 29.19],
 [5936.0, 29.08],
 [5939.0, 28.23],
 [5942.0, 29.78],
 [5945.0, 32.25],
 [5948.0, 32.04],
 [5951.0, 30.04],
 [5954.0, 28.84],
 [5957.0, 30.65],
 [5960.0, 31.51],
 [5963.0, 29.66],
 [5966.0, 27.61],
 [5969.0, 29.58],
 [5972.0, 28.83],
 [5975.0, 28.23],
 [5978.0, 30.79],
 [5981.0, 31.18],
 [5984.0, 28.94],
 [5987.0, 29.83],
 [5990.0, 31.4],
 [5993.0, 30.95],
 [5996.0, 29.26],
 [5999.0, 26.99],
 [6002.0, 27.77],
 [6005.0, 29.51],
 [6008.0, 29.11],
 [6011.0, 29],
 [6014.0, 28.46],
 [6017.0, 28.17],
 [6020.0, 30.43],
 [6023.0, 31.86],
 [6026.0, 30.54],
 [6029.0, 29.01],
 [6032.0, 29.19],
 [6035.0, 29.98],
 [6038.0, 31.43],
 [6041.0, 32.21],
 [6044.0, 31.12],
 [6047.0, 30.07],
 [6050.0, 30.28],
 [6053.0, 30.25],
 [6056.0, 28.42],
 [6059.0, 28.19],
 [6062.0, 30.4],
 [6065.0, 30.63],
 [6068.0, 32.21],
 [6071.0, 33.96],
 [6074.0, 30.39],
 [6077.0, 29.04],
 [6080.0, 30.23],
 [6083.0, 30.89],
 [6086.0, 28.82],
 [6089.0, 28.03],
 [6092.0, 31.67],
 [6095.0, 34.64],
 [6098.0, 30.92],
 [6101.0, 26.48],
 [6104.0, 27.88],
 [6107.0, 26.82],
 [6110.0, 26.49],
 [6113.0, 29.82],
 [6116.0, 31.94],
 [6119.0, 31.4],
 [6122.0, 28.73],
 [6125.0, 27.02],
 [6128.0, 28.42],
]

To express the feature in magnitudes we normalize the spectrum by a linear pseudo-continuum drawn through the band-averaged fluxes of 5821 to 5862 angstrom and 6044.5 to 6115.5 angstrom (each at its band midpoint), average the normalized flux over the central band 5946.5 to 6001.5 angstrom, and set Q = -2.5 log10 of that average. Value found 0.03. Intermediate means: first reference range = 31.2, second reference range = 29.9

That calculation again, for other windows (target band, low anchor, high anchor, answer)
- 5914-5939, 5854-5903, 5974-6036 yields -0.01 mag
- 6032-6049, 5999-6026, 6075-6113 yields -0.05 mag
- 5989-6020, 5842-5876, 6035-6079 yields 0.06 mag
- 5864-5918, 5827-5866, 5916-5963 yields 0.04 mag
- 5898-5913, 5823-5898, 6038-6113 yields 0.01 mag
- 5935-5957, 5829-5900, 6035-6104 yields 0.01 mag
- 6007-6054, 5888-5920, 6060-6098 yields 0.01 mag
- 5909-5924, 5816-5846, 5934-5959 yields 0.04 mag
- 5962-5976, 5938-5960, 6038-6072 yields 0.06 mag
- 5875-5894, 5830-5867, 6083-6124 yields 0.10 mag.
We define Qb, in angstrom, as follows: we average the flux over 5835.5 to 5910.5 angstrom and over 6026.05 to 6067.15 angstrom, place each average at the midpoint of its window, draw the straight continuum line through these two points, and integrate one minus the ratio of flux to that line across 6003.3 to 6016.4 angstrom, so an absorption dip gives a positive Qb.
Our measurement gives 0.51 angstrom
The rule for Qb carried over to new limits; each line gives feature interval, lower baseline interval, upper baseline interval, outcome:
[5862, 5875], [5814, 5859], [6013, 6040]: -0.19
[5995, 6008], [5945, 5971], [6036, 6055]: 0.86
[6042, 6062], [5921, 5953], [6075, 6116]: -0.12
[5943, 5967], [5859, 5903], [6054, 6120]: -0.54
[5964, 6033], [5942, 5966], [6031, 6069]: 2.22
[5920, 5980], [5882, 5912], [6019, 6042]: -1.09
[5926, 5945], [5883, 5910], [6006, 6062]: -0.52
